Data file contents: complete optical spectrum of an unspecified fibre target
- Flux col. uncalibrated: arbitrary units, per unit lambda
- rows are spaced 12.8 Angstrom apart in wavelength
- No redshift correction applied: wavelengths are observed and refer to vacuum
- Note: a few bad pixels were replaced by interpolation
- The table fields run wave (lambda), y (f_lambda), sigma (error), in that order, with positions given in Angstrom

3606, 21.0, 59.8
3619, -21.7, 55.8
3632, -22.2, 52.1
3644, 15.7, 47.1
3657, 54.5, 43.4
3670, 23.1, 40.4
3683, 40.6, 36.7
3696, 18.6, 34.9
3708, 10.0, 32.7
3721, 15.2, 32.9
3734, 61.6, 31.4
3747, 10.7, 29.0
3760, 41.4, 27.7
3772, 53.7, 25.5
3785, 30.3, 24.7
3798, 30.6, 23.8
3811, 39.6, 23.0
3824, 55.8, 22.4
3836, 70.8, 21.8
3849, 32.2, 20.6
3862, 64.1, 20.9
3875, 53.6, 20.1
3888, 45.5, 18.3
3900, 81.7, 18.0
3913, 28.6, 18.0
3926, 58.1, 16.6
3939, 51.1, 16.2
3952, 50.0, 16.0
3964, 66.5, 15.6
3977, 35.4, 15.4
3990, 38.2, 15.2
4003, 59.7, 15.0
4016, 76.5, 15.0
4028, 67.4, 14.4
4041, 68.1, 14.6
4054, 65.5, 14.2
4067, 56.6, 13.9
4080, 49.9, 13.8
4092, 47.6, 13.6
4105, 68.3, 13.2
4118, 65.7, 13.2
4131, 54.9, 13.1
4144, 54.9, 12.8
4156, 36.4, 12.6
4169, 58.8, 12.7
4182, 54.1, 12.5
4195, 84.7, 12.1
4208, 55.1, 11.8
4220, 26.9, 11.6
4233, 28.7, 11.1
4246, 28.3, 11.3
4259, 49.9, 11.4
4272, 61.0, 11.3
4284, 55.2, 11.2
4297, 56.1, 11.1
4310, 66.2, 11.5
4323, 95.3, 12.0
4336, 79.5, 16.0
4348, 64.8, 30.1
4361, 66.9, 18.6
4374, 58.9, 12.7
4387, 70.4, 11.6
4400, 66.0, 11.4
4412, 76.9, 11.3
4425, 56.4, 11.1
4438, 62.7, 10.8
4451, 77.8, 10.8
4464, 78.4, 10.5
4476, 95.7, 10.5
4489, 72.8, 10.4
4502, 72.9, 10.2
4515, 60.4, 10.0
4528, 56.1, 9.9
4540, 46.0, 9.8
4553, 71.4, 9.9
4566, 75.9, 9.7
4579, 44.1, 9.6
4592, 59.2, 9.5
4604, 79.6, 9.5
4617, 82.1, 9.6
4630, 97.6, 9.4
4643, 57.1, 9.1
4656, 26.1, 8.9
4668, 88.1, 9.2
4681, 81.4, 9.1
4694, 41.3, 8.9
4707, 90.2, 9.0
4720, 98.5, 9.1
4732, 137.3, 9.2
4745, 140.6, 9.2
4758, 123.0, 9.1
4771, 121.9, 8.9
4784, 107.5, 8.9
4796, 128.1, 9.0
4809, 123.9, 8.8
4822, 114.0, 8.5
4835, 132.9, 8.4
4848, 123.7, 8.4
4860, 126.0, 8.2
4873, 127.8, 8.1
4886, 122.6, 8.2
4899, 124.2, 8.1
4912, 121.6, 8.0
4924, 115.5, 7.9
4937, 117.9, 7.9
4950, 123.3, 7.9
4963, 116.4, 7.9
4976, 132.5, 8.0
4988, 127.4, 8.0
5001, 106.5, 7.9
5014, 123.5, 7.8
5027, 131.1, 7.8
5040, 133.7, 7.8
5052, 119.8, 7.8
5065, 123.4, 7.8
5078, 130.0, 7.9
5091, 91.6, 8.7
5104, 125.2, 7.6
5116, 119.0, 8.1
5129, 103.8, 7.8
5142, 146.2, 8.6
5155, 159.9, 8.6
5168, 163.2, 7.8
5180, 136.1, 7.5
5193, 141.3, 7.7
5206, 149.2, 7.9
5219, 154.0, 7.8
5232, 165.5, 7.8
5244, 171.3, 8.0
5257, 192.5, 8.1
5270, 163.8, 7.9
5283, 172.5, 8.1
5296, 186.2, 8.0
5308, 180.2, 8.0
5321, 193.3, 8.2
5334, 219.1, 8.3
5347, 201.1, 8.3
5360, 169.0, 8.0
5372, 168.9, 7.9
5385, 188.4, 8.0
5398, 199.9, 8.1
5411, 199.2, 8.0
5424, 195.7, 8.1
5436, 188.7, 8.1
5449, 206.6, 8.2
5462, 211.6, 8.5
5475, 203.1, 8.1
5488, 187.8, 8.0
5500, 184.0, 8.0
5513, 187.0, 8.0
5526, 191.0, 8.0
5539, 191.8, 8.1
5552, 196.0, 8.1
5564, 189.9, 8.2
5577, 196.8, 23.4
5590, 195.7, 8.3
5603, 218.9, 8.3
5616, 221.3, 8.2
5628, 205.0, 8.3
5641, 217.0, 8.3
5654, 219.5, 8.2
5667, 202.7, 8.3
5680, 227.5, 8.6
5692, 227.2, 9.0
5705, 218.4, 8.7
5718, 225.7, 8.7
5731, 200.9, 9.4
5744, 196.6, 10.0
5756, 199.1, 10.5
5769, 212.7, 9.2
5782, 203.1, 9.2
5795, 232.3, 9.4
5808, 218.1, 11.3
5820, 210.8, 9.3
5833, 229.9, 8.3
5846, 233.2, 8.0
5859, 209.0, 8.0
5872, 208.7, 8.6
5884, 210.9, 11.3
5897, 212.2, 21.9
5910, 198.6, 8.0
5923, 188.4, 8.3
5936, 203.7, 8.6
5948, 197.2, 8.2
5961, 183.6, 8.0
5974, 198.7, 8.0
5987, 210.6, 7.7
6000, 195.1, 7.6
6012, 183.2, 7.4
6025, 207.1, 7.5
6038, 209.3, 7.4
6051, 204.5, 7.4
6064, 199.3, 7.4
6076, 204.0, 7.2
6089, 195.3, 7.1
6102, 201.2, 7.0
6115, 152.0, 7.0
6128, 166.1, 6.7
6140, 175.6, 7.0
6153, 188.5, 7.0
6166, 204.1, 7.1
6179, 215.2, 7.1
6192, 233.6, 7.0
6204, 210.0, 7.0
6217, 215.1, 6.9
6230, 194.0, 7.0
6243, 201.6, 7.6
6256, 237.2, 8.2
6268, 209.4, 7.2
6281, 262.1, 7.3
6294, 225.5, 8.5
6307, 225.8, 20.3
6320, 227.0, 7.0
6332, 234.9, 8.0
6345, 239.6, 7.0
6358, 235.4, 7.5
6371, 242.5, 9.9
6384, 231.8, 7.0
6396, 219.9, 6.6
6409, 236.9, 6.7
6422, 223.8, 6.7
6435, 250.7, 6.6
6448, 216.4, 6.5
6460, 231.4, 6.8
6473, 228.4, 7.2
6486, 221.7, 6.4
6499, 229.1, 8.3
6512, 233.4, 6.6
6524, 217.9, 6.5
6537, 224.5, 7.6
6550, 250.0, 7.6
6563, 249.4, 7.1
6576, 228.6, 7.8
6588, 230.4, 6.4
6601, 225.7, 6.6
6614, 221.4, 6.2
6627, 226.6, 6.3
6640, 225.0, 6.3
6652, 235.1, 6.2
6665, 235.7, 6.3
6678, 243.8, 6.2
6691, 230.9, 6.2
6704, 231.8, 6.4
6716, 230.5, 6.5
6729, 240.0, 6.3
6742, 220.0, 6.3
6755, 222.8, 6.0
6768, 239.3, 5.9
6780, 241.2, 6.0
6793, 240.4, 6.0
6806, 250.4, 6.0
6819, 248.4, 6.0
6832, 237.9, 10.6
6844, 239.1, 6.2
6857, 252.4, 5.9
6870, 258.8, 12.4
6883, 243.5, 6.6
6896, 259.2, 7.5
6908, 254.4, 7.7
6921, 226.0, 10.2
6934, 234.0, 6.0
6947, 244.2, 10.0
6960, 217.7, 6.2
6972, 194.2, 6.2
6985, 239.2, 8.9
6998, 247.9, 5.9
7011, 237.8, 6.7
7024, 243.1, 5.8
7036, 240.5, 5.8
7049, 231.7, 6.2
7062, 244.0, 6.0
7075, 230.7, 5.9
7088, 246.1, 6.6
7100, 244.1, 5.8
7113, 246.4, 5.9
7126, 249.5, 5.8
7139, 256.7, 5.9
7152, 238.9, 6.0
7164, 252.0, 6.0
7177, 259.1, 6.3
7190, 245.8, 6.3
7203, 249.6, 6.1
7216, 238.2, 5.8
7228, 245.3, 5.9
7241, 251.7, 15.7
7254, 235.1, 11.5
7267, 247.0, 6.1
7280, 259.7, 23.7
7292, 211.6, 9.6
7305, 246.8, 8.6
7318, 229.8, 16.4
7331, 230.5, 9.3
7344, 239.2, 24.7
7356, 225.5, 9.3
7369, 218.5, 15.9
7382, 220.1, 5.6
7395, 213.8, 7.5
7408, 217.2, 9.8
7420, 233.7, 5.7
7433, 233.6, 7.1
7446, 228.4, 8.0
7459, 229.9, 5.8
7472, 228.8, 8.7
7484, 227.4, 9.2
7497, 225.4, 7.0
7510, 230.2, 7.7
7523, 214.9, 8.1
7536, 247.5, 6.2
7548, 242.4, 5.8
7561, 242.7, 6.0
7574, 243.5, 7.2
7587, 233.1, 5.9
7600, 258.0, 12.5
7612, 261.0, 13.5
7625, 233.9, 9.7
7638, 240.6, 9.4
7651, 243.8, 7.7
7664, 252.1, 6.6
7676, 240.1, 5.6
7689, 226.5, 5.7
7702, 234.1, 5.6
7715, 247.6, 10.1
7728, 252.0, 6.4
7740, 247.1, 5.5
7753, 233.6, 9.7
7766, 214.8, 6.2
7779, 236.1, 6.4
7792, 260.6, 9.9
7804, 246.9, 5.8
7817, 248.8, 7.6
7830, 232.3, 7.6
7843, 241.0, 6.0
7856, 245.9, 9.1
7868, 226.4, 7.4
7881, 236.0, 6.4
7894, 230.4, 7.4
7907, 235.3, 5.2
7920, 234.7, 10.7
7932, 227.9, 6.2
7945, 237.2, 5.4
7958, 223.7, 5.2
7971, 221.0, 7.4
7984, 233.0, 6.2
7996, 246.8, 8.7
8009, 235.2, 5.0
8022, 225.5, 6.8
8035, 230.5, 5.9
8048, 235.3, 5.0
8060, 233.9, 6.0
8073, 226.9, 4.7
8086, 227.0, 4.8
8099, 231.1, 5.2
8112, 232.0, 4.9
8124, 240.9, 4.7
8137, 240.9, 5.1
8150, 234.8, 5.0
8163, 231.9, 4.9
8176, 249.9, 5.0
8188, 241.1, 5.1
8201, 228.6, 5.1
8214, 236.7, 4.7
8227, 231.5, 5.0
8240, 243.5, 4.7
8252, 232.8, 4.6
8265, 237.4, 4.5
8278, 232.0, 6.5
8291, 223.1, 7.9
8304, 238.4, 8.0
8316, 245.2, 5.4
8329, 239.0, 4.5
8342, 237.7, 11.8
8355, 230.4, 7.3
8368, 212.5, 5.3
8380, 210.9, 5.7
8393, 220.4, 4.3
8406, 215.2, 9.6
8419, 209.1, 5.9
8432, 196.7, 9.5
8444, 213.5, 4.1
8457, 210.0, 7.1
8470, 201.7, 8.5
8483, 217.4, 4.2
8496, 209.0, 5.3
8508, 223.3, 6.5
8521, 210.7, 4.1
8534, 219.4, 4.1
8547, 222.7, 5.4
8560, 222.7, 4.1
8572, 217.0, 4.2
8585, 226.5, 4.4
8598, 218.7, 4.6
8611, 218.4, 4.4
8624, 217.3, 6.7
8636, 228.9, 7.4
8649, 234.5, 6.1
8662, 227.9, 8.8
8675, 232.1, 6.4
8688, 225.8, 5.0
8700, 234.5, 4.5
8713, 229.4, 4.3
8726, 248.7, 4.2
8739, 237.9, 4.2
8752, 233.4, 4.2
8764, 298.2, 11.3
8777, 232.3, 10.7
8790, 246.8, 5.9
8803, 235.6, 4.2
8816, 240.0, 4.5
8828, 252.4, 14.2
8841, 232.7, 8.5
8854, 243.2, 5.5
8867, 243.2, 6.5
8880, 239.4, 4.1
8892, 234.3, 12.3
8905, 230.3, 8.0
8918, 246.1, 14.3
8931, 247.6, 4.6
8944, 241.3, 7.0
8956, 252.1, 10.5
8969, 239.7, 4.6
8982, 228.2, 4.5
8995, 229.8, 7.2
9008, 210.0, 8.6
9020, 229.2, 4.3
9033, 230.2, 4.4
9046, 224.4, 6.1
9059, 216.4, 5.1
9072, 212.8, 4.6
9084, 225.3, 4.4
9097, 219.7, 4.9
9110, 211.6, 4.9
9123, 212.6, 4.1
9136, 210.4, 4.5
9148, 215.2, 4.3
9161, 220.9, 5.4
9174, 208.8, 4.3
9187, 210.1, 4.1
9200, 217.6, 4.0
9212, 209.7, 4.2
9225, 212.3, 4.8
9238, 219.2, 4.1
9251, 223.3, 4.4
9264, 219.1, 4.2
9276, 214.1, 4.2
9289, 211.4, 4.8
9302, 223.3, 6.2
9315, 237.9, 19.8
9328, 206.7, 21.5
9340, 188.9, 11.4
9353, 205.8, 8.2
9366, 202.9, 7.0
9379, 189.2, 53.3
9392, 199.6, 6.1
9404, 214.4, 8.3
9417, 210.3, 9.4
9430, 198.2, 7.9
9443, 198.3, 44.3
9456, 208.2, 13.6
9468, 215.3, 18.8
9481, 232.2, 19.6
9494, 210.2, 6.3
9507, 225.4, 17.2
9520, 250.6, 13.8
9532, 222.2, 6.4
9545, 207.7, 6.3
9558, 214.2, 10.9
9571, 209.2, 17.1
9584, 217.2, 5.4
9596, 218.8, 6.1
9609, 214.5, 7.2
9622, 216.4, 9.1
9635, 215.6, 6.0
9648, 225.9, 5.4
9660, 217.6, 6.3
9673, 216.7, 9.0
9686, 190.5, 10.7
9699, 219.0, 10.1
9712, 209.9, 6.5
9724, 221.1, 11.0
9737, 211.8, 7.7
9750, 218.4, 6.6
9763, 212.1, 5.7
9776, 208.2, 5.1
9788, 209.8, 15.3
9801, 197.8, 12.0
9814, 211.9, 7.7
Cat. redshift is 0.18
